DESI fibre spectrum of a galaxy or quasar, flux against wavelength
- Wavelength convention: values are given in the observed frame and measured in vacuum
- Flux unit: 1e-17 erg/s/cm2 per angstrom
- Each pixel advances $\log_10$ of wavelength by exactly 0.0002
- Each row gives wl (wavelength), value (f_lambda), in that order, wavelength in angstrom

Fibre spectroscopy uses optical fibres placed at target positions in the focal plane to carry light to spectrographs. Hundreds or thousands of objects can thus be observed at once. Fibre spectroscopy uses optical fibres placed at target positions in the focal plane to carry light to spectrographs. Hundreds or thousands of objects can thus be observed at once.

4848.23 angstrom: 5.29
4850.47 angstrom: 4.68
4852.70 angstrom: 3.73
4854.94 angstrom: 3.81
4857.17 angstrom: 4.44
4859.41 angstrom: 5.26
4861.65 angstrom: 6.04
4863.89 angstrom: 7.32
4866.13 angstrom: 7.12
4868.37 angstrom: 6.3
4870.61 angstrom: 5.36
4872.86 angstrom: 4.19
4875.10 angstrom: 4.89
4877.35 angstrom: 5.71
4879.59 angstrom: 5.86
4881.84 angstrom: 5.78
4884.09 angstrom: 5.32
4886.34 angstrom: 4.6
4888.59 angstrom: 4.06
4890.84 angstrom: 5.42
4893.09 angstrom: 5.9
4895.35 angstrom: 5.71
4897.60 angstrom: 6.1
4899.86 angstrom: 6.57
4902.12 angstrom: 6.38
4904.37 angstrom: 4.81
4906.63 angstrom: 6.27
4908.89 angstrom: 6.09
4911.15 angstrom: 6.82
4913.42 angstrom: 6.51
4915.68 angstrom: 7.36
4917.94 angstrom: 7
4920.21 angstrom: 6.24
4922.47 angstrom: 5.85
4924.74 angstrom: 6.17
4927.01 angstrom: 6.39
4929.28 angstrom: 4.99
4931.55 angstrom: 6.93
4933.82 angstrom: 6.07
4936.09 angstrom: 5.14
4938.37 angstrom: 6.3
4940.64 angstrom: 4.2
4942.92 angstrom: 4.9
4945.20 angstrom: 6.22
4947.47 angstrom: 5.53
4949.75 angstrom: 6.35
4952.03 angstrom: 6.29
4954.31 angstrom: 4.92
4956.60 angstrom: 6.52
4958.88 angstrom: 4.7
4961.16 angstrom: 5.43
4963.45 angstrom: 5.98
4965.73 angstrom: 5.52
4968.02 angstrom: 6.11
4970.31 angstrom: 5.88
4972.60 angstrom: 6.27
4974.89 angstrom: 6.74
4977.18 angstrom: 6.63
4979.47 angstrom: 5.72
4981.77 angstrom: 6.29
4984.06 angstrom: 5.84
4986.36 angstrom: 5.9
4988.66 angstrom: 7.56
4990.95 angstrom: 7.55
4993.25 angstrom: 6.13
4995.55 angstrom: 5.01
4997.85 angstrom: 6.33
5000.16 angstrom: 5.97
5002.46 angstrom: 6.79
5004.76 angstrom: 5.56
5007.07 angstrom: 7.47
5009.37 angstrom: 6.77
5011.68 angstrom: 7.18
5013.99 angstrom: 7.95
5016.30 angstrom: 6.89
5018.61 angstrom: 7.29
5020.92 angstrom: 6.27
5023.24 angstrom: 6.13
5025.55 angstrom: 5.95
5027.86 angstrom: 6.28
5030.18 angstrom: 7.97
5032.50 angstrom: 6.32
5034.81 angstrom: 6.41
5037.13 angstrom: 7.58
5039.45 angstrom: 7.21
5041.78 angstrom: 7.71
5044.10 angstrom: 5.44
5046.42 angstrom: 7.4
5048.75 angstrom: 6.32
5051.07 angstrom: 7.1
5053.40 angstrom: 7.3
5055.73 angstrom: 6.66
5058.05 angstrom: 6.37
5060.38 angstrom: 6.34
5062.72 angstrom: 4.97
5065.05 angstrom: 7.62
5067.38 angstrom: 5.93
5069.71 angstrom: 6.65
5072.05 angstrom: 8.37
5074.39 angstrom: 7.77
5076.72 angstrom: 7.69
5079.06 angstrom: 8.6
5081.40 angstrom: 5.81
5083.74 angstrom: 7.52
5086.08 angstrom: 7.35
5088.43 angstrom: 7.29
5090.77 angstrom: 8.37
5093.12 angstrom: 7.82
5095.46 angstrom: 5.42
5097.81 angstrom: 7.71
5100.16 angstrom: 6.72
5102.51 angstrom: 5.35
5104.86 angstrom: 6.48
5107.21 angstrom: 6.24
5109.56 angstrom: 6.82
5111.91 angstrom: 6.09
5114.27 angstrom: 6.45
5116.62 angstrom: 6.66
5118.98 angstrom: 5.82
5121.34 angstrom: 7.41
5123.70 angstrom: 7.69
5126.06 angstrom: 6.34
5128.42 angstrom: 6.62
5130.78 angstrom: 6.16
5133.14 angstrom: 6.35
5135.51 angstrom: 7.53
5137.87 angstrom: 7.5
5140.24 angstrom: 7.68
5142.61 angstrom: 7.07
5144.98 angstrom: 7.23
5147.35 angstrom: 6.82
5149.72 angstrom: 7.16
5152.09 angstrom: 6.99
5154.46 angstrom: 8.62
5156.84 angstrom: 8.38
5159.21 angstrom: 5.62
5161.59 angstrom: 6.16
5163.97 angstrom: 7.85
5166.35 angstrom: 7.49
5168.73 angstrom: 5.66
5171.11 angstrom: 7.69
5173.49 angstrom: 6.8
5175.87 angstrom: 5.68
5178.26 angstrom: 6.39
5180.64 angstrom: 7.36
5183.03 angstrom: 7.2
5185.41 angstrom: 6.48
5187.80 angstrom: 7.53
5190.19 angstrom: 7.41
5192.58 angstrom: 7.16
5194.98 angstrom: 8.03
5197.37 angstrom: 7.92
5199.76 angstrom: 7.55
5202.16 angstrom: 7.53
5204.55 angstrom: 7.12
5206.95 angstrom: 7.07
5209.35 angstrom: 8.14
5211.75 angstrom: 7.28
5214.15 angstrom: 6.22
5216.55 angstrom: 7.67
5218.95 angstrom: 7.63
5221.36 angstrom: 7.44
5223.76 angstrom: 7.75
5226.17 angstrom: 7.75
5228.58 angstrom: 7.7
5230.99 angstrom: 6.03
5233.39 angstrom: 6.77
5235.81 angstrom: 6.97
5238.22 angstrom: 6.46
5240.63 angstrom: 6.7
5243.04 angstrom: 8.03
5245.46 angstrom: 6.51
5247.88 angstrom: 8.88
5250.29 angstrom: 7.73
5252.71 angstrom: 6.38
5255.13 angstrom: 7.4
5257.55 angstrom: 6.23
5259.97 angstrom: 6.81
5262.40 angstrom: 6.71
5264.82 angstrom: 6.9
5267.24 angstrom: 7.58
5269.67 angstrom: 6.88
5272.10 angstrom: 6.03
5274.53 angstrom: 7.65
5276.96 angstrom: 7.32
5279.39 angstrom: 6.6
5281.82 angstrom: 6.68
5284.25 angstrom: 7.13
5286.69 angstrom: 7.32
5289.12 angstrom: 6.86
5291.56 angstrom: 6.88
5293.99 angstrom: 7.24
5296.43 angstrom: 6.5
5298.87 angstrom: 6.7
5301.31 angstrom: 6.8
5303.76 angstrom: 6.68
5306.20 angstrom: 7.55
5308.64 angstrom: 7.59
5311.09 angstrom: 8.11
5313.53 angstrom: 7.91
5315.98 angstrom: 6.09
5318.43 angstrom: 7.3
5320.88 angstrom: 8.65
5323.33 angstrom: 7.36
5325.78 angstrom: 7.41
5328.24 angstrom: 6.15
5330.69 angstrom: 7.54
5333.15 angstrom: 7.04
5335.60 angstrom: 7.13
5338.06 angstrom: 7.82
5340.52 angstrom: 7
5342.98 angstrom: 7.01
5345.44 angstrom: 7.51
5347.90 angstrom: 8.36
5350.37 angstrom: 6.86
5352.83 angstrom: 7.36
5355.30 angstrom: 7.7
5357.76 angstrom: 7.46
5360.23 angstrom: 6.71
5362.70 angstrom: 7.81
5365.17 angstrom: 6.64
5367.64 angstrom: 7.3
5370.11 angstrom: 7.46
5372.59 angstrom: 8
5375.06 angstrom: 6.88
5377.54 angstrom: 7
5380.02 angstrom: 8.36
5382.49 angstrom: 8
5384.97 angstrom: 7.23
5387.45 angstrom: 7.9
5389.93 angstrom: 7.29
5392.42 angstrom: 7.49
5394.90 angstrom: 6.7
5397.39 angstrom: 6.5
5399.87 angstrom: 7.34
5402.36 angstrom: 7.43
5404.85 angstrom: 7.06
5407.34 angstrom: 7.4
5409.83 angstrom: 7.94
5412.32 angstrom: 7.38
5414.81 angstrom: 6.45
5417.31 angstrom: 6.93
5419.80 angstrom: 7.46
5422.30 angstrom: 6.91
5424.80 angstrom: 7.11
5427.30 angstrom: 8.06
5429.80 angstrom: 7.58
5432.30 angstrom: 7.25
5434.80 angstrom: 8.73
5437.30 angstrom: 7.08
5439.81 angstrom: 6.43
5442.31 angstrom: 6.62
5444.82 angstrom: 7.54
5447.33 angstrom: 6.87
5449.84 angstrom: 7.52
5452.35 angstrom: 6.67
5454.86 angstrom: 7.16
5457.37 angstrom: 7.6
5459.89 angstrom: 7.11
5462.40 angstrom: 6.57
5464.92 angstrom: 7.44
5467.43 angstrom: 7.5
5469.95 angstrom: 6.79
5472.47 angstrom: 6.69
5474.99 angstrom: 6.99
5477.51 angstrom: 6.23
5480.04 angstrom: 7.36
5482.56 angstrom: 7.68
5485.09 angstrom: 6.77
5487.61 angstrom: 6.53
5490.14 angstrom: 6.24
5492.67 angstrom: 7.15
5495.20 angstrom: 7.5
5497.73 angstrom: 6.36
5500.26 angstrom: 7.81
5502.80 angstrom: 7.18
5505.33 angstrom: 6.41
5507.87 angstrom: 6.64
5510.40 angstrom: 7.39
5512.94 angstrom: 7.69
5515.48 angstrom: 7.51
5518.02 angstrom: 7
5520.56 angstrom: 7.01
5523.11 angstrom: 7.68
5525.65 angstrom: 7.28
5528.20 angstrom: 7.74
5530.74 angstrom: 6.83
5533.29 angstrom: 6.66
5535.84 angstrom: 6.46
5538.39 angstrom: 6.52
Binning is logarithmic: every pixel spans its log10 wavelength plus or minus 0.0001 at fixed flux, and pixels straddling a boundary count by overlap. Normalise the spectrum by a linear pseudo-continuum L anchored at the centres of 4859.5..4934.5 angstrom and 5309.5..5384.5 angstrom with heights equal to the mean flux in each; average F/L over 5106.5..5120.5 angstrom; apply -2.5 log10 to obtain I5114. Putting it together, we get 0.044 mag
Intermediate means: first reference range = 5.93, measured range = 6.38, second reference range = 7.4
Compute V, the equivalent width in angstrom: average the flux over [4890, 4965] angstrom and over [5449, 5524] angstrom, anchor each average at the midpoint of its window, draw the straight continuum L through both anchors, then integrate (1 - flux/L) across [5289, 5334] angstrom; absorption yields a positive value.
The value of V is -3.2 angstrom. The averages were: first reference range 5.94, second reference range 7.07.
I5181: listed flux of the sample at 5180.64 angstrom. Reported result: 7.36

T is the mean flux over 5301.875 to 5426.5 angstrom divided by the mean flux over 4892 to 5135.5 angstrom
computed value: 1.1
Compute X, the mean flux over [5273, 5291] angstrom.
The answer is 7.05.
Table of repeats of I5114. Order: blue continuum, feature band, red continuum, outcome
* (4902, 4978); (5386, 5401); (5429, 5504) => -0.04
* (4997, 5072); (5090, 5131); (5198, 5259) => 0.04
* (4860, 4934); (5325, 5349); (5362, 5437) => -0.01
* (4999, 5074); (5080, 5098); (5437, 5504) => -0.05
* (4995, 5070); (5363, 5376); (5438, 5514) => -0.06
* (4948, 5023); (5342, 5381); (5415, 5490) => -0.07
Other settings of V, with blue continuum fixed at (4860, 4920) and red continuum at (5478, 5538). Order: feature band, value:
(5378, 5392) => -1.8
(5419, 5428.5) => -0.7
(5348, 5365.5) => -1.4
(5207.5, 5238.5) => -3.4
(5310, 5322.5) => -1.7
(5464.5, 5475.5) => -0.1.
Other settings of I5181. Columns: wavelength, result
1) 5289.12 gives 6.86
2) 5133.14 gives 6.35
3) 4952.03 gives 6.29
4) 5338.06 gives 7.82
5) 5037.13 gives 7.58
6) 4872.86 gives 4.19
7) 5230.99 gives 6.03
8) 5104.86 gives 6.48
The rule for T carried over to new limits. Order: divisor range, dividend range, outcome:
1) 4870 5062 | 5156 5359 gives 1.16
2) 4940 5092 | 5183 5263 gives 1.11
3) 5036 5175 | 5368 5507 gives 1.04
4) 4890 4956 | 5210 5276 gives 1.19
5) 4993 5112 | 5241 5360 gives 1.06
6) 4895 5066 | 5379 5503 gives 1.14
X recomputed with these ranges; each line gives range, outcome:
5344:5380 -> 7.39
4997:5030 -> 6.67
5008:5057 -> 6.87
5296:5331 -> 7.23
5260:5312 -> 7.02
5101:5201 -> 6.94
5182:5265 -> 7.23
